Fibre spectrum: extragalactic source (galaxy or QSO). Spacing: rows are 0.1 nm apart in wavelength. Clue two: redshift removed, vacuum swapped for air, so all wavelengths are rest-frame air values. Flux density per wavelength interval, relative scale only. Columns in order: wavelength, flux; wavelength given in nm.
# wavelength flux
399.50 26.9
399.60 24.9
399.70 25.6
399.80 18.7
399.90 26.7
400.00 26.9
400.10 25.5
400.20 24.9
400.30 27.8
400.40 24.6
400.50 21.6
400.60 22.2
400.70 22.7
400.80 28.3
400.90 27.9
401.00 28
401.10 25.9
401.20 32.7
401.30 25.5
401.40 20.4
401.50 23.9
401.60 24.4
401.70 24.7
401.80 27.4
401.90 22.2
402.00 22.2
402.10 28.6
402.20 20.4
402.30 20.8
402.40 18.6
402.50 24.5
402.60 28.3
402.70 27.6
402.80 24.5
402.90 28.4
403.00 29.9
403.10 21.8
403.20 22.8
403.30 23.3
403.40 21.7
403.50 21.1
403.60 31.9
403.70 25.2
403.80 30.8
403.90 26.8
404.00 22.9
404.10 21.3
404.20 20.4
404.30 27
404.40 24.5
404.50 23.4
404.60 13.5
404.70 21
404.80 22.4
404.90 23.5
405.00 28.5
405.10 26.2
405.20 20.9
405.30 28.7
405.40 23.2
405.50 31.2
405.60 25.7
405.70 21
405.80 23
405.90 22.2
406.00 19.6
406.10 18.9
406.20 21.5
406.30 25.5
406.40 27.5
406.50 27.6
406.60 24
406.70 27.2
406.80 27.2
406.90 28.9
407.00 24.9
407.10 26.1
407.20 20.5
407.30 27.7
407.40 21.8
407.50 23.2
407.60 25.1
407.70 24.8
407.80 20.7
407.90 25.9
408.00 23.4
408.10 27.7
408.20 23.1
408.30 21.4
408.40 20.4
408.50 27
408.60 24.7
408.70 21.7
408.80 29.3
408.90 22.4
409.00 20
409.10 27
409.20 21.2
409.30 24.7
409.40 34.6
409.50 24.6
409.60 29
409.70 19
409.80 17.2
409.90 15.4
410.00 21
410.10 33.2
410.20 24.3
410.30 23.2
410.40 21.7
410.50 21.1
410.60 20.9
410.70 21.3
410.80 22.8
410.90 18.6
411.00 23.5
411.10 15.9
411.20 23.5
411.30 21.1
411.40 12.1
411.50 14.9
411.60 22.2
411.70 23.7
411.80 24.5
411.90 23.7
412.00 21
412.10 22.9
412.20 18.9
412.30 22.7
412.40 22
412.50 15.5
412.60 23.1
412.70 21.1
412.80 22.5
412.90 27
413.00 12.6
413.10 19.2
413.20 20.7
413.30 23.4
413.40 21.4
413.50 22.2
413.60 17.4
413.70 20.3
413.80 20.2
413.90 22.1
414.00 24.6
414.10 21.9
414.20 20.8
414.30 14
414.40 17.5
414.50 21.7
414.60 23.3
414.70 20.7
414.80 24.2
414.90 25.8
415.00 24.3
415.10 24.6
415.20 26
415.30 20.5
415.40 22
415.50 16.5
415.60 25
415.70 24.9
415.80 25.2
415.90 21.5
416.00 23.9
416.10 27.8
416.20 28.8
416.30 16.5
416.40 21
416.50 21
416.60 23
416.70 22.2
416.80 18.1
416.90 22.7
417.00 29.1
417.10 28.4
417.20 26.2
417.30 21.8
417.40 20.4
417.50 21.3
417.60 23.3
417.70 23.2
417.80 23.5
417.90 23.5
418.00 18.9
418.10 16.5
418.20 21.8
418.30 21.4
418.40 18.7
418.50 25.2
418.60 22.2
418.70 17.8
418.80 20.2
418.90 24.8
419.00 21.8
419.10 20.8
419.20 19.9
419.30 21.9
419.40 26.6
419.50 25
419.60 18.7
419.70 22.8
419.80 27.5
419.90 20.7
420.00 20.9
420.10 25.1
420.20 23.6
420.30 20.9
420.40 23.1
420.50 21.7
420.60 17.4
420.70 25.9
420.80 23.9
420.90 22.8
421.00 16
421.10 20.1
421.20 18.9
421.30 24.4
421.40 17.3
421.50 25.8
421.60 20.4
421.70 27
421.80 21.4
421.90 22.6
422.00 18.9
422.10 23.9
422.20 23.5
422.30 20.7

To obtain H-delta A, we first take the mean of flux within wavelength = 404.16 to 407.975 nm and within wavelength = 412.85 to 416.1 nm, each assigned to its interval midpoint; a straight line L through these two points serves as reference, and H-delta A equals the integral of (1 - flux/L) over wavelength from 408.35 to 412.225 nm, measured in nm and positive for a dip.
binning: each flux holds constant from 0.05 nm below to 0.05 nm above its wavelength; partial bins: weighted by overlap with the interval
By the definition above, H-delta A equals 0.09 nm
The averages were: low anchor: 24.1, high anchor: 21.8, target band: 22.4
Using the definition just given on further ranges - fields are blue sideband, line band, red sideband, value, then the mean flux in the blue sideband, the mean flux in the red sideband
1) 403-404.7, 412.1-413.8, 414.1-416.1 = 0.15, 23.8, 22.4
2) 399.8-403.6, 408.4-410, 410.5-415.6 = -0.09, 24.8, 21.1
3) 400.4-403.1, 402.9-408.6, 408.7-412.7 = -0.14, 25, 22.1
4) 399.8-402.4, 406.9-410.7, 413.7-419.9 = -0.03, 24.8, 22.4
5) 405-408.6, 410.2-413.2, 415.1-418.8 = 0.34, 24.5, 22.5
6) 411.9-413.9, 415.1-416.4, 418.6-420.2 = -0.10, 20.8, 22.3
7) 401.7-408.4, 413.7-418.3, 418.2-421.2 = 0.02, 24.3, 21.9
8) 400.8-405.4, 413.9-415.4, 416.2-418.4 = 0.03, 24.6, 22.2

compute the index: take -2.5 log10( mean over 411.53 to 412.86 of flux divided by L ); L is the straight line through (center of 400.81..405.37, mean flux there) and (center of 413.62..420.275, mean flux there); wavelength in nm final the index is 0.07 mag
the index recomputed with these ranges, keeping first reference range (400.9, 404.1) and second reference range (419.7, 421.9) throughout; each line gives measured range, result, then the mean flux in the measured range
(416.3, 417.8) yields 0.00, 22.8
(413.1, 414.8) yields 0.12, 20.8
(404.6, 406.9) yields 0.01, 24.2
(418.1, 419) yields 0.06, 21.2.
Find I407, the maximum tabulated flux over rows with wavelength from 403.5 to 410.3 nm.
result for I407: 34.6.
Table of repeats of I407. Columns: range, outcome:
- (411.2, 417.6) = 29.1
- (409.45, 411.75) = 33.2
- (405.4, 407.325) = 31.2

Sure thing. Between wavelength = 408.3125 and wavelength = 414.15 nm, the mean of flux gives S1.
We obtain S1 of 22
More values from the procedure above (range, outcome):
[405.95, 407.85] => 24.4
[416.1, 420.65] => 22.3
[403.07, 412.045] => 23.5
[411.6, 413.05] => 21.5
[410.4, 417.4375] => 21.7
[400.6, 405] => 24.5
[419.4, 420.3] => 23.1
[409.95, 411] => 22.8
